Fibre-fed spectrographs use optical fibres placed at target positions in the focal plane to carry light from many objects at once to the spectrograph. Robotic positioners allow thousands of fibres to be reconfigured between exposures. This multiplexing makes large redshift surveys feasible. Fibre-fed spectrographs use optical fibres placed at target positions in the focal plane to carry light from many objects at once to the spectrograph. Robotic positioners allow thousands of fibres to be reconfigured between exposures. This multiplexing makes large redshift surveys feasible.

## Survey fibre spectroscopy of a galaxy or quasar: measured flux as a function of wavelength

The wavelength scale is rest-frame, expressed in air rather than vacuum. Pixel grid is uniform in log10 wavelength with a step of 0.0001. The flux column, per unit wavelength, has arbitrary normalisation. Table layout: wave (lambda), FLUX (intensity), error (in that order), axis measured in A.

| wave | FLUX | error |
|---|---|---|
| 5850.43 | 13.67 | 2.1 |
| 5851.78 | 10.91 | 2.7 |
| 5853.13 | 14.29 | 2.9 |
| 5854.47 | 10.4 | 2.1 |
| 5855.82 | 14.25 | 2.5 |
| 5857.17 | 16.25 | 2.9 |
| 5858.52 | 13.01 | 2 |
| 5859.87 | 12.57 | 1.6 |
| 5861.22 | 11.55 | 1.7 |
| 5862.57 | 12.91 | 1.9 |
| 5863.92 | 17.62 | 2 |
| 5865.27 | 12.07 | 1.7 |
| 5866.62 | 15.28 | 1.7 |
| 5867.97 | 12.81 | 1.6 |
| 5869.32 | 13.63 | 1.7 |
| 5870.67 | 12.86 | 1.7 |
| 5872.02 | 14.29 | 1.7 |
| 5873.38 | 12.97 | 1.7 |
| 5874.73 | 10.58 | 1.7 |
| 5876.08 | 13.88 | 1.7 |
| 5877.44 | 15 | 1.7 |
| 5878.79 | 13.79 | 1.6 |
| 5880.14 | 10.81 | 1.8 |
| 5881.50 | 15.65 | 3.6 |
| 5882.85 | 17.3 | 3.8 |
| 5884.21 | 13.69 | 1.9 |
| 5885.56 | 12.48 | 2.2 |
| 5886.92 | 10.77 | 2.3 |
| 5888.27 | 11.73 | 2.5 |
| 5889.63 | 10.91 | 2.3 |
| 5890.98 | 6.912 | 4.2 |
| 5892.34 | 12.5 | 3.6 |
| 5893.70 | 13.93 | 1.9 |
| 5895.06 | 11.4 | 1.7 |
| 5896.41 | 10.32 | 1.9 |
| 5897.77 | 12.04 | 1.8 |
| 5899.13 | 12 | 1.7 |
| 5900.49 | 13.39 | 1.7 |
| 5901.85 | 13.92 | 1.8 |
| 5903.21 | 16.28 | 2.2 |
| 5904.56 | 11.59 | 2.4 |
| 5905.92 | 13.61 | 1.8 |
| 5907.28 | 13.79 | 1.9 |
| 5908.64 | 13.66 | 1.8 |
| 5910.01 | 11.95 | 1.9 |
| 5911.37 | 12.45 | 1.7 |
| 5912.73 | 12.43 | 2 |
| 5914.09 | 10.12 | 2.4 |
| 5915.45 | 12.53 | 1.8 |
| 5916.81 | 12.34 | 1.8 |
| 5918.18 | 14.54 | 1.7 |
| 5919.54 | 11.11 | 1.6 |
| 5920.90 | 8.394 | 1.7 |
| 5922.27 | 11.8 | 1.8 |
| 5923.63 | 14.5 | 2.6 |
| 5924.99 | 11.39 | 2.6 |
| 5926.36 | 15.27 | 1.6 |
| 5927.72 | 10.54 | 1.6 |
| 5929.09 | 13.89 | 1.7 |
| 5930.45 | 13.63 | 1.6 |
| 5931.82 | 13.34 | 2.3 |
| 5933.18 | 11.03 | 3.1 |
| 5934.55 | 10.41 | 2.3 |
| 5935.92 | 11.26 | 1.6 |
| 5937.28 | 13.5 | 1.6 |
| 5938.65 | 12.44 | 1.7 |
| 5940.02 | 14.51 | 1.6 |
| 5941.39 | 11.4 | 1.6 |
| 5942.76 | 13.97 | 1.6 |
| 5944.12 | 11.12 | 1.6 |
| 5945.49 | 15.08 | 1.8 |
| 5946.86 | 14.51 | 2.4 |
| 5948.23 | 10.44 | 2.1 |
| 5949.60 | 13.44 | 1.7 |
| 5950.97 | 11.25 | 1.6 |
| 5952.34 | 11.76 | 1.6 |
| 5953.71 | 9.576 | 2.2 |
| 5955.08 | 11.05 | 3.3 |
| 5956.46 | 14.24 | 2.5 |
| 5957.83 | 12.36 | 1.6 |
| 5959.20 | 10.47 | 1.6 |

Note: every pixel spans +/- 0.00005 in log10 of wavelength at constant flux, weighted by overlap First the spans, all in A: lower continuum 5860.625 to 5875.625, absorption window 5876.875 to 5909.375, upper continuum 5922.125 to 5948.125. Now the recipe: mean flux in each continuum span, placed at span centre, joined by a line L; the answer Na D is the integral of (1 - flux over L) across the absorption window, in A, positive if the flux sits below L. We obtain 0.8 A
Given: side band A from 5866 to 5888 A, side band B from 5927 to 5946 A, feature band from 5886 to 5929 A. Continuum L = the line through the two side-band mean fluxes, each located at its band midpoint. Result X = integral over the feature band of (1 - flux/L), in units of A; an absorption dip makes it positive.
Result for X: 2.5 A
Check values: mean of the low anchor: 13.5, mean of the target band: 12.2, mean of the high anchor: 12.6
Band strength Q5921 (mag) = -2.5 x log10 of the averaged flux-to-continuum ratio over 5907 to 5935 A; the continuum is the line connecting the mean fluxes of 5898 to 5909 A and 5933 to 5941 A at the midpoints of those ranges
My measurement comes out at 0.04 mag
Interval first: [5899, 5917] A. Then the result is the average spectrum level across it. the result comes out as 12.9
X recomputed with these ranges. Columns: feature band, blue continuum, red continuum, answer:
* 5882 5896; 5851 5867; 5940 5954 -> 1.0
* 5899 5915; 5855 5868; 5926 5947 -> 0.3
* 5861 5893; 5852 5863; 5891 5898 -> -1.9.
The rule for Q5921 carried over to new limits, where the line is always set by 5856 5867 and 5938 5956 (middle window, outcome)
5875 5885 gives -0.05 mag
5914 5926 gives 0.07 mag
